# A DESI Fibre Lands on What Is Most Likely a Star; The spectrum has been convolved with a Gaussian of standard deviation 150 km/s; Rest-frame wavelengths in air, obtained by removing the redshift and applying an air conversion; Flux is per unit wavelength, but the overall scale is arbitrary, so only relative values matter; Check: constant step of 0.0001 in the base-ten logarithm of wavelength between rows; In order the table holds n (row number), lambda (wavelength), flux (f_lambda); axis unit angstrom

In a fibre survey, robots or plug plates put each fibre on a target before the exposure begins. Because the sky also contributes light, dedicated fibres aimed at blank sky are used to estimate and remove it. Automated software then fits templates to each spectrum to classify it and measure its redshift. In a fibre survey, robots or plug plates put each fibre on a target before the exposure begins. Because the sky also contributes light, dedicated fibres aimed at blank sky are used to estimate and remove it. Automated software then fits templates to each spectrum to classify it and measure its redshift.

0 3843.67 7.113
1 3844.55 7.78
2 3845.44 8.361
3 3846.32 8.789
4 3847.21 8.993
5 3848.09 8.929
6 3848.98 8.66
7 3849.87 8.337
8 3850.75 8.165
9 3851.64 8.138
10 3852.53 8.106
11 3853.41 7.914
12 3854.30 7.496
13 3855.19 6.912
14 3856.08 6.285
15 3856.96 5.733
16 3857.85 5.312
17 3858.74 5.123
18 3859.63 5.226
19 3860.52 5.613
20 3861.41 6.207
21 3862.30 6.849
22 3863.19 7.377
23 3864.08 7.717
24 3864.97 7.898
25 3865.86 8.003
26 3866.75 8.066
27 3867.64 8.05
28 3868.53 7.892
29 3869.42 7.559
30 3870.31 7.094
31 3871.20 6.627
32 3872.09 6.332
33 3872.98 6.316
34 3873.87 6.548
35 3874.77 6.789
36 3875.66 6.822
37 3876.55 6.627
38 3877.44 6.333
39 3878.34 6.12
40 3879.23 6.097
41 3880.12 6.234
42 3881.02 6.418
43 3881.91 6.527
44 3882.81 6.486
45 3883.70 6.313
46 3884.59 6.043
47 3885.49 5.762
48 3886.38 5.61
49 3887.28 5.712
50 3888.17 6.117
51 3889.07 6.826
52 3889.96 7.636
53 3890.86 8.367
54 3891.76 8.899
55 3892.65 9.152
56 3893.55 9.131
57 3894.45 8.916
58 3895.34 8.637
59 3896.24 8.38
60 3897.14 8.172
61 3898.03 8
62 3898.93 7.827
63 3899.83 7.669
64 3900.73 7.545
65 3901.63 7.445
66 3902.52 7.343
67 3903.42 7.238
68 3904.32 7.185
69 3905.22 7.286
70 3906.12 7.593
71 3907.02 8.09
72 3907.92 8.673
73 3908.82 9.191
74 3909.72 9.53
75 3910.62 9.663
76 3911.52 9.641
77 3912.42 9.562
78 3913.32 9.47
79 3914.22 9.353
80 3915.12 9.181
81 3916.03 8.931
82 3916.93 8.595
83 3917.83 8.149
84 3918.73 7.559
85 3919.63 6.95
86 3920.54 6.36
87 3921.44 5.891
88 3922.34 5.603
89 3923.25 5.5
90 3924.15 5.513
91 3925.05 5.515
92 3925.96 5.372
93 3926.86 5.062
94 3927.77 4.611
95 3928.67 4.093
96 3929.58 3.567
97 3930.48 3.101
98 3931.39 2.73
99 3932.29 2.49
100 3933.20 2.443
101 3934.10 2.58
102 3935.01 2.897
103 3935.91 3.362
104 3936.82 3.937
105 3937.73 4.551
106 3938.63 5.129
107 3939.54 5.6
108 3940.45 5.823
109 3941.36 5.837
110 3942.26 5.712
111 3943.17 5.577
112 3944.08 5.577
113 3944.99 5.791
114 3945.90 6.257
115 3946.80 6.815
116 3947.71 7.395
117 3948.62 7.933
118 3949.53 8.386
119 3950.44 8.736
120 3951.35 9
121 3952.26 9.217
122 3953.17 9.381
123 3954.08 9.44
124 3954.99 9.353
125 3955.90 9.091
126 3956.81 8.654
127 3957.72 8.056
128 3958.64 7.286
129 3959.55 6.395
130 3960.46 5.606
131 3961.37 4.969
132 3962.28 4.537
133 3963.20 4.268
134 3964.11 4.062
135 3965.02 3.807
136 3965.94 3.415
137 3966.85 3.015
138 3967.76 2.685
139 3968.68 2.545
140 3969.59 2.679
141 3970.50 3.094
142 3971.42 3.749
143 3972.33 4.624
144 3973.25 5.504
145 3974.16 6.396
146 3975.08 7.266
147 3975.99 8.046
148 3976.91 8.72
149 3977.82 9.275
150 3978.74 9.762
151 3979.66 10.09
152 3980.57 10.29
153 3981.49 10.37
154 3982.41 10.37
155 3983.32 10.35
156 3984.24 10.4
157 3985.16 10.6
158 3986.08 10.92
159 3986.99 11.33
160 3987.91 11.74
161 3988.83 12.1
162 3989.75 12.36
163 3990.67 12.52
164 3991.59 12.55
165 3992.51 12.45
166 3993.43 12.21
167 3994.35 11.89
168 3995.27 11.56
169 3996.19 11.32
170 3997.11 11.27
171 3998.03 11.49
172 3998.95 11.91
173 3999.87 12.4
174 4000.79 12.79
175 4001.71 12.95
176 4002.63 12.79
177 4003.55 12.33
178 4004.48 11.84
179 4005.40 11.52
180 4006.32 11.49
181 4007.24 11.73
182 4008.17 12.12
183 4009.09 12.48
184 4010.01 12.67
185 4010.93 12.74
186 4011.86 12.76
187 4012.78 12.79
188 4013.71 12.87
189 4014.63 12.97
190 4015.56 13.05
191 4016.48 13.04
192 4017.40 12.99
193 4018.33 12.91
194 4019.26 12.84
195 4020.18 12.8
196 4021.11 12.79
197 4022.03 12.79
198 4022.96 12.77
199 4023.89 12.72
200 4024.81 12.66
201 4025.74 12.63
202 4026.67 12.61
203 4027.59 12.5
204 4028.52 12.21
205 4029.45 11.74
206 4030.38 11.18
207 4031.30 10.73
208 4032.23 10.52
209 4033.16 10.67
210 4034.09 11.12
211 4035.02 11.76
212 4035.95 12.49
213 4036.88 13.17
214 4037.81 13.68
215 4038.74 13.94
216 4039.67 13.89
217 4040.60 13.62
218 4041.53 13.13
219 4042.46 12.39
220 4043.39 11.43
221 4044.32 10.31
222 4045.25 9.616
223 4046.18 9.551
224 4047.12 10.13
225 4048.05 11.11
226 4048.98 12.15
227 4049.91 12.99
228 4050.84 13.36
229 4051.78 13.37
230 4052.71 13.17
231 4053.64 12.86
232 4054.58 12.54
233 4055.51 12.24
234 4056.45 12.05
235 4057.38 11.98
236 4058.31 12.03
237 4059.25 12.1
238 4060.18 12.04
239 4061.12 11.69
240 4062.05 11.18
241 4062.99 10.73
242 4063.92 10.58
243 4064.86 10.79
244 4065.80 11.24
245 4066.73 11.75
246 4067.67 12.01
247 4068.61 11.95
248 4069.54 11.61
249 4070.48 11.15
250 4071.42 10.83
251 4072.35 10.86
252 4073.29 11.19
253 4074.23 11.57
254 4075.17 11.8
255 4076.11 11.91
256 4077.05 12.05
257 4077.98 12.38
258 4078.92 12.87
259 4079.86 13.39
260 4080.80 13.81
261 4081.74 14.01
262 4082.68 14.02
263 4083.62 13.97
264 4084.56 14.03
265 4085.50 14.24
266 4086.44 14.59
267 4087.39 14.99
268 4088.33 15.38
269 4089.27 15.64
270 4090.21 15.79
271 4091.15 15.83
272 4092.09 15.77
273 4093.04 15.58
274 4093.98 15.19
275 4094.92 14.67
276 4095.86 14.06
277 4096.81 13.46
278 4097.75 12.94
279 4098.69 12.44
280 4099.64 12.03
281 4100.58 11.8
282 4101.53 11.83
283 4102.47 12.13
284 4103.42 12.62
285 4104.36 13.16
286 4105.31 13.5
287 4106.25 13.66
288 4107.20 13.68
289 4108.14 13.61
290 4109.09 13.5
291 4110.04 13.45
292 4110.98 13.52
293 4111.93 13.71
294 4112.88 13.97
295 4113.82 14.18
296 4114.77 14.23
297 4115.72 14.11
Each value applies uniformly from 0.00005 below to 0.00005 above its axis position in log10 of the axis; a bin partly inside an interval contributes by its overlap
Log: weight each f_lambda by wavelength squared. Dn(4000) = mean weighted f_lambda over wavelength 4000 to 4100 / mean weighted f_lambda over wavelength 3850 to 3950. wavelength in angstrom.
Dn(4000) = 2.0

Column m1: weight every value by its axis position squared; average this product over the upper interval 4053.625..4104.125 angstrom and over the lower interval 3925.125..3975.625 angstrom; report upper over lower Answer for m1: 2.51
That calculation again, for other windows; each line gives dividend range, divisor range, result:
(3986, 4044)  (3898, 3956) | 1.92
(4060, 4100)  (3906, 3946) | 2.29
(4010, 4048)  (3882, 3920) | 1.64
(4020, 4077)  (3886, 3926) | 1.65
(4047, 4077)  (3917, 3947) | 2.49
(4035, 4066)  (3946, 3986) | 1.76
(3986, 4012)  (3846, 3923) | 1.72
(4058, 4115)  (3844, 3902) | 2.00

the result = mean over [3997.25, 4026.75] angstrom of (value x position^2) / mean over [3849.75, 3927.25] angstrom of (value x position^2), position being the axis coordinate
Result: 1.8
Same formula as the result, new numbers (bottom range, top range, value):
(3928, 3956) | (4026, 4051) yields 2.15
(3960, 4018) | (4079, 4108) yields 1.51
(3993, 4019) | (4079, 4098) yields 1.23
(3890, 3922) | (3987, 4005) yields 1.53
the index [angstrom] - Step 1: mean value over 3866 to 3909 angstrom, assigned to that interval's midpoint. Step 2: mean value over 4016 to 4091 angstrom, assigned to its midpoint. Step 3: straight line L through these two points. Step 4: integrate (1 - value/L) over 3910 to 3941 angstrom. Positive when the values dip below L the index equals 9.2 angstrom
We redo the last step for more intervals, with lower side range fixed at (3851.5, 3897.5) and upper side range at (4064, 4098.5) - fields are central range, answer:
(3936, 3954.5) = 4.91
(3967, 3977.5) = 5.22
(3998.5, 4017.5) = -2.51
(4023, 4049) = -0.16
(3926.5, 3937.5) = 6.69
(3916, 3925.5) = 1.92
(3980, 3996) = -1.50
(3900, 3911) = -0.14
